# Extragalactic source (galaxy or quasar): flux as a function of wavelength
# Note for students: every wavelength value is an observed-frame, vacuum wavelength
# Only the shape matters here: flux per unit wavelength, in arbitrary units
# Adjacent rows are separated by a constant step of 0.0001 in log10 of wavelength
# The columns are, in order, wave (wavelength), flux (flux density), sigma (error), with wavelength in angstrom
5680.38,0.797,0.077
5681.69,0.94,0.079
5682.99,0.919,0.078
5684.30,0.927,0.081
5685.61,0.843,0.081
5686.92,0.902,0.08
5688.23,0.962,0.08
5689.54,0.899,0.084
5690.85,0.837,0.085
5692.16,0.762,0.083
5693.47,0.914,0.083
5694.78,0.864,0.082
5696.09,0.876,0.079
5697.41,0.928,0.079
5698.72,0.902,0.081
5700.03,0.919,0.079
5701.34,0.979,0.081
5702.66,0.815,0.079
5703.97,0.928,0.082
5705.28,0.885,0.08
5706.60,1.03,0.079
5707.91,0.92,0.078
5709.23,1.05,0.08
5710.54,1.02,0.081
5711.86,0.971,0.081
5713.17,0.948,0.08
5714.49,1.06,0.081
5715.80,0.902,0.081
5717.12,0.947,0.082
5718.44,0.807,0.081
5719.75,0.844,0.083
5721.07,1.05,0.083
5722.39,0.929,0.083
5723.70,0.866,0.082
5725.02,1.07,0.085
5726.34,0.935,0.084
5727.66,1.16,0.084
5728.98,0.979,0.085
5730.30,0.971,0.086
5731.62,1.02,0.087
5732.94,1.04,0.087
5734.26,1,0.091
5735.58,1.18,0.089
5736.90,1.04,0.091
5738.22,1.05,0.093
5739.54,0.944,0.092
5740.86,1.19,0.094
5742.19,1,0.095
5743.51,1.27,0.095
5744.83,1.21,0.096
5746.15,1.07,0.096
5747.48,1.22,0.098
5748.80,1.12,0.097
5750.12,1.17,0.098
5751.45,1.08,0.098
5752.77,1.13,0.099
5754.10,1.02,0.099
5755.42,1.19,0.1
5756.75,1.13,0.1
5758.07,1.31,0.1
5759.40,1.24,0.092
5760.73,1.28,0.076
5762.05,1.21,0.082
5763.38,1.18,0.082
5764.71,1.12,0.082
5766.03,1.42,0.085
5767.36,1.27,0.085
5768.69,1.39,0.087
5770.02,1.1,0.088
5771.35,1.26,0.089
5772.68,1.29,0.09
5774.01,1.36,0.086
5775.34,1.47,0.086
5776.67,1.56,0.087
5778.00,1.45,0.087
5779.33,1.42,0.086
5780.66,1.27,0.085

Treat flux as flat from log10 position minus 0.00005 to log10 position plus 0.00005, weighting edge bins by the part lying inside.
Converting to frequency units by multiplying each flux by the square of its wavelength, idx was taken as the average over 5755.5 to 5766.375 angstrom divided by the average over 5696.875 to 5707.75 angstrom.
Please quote 1.36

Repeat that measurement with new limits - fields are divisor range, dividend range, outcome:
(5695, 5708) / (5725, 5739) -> 1.15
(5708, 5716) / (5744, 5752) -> 1.17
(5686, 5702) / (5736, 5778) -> 1.38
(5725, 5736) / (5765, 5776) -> 1.29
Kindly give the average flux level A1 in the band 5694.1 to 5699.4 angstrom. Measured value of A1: 0.893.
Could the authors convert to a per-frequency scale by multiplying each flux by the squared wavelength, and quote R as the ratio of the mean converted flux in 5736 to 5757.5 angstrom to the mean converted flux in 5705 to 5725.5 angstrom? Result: 1.2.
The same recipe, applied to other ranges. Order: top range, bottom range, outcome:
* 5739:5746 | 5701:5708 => 1.23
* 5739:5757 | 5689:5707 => 1.28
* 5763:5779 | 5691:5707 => 1.52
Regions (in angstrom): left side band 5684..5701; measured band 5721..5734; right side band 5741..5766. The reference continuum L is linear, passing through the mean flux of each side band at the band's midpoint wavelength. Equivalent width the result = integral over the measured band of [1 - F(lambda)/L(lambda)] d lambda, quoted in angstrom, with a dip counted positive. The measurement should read 0.6 angstrom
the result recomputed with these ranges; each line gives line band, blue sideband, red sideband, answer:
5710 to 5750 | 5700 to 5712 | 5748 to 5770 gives 1.4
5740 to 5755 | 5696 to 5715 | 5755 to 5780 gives 0.7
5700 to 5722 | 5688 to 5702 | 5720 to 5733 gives 0.0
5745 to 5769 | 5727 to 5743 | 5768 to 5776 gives 0.2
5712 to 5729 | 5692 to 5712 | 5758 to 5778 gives 1.2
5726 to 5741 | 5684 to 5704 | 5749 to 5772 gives 0.5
